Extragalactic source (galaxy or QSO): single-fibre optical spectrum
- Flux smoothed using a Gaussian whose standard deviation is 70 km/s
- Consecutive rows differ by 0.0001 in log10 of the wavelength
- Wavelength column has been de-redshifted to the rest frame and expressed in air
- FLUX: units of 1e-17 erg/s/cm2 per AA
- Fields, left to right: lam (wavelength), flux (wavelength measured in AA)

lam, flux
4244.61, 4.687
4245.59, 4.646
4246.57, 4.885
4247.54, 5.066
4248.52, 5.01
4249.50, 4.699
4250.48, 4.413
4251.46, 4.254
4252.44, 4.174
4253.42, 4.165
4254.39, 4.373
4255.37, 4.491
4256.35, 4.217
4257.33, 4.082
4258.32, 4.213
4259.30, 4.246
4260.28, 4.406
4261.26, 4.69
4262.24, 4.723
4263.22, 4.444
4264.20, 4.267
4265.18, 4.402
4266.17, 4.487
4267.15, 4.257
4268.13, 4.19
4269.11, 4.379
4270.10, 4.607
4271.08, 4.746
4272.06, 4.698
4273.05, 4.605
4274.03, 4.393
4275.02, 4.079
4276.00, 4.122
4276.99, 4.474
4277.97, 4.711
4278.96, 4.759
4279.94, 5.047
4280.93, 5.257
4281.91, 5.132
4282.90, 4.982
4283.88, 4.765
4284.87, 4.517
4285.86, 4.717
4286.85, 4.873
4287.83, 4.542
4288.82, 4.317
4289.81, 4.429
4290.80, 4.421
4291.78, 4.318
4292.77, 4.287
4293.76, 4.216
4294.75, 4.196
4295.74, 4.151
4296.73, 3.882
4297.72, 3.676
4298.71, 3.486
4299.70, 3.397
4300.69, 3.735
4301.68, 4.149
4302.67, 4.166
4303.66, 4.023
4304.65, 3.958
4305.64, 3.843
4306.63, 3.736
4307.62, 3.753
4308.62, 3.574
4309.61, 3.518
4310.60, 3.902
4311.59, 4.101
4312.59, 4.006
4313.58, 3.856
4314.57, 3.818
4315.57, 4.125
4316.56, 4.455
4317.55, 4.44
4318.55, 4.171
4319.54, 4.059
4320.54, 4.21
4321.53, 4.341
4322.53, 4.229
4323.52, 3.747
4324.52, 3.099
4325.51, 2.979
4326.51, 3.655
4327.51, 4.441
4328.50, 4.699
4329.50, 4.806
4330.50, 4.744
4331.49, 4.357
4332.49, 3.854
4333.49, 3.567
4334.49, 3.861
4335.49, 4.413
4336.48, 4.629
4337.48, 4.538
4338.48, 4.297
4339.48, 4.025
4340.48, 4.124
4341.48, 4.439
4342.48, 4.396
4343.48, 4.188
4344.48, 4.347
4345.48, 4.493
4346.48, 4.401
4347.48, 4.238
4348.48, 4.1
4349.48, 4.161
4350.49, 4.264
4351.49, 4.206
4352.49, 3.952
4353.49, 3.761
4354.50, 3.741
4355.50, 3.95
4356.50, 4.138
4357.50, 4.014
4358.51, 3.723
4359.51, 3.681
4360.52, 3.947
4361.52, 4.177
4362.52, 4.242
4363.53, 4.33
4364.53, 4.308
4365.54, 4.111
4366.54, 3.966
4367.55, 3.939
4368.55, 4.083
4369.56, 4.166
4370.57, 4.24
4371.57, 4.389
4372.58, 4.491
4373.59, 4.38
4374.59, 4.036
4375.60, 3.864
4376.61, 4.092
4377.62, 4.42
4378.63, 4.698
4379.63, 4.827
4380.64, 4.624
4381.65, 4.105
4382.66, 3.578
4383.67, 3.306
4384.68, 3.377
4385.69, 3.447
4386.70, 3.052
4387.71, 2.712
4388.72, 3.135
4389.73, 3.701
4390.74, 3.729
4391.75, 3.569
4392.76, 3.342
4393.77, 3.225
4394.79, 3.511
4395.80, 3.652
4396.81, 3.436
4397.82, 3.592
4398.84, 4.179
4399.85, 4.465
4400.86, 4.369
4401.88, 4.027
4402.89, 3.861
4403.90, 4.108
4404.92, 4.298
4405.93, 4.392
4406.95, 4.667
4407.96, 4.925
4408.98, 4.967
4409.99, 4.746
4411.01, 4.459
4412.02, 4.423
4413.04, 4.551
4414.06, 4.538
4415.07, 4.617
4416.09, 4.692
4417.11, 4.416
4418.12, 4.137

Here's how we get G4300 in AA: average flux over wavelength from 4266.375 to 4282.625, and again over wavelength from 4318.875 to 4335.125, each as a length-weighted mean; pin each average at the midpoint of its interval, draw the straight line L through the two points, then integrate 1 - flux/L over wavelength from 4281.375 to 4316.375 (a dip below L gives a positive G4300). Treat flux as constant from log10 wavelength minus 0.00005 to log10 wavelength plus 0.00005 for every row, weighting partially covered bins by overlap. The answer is 1.7 AA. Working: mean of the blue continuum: 4.6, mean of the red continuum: 4.04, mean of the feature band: 4.13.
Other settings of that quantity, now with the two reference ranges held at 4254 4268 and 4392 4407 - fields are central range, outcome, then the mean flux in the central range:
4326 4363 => -0.7 AA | 4.18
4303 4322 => 0.9 AA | 4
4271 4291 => -1.6 AA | 4.65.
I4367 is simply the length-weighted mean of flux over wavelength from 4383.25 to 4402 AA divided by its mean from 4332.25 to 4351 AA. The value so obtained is 0.8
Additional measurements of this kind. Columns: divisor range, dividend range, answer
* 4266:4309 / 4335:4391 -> 0.94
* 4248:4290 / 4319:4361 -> 0.91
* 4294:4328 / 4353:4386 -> 1.04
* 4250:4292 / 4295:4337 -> 0.89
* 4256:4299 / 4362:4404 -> 0.88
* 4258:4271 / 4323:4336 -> 0.91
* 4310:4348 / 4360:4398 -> 0.94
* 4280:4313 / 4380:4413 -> 0.93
